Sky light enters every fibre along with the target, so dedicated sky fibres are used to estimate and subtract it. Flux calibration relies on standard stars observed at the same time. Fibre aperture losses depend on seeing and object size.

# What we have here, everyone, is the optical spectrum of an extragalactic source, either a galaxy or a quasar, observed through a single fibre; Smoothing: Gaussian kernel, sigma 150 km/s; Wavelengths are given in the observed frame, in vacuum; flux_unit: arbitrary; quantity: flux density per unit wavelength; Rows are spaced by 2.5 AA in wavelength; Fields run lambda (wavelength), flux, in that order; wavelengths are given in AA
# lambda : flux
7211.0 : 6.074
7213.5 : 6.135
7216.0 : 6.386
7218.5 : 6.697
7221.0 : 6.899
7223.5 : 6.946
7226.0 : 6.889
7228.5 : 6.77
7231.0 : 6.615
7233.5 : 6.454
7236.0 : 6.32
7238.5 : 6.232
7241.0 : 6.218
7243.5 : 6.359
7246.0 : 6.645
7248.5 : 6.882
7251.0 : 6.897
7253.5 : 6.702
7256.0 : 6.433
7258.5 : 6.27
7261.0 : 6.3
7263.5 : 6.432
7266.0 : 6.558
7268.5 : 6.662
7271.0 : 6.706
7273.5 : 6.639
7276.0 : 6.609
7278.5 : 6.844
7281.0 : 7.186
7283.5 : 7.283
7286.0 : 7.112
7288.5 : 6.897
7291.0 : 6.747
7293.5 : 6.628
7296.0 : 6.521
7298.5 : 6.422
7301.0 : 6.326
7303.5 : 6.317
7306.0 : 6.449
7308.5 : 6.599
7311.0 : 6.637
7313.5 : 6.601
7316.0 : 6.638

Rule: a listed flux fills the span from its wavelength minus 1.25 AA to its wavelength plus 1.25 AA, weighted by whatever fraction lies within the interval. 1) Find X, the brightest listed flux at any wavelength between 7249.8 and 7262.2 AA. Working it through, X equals 6.897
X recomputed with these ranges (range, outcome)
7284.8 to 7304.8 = 7.112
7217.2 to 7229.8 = 6.946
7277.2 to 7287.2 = 7.283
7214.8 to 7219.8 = 6.697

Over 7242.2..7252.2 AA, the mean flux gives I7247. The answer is 6.69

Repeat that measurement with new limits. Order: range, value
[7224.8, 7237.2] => 6.61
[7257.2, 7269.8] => 6.45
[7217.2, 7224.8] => 6.84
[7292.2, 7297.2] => 6.58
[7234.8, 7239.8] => 6.27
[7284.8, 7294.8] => 6.84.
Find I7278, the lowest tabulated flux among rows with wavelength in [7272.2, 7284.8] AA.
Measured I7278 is 6.609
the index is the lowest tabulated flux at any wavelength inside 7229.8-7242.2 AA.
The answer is 6.218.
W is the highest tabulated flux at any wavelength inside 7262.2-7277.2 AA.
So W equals 6.706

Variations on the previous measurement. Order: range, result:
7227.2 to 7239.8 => 6.77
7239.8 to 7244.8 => 6.359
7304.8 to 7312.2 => 6.637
